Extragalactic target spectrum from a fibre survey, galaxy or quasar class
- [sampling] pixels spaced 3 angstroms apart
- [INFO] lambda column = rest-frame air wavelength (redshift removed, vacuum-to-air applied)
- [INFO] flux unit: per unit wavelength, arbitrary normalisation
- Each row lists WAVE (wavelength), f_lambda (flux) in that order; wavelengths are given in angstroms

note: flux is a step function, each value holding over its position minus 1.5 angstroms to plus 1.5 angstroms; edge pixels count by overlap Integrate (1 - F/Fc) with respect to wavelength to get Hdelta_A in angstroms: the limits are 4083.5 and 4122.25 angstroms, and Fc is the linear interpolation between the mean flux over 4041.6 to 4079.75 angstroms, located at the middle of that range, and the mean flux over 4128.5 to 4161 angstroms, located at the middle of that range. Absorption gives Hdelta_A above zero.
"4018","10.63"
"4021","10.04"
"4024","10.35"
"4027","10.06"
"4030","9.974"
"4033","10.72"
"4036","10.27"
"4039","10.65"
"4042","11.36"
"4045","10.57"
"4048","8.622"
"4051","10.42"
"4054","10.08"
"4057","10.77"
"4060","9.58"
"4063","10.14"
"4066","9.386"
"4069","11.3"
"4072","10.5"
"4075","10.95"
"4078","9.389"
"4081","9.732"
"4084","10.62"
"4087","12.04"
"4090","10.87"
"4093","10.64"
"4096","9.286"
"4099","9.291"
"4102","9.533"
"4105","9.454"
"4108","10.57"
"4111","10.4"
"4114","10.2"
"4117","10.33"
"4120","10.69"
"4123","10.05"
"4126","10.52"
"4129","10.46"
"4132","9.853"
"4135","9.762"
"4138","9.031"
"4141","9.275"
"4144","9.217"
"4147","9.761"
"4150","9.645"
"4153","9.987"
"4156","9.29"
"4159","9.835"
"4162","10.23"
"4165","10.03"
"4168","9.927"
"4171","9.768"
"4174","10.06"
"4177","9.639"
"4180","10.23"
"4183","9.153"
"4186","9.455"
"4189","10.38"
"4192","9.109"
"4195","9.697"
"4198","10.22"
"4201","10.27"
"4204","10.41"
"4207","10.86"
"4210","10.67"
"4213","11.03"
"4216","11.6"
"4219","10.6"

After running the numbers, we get -1.5 angstroms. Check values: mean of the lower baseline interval 10.2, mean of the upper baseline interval 9.63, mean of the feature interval 10.3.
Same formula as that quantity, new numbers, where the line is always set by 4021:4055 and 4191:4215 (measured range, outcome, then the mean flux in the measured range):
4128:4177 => 2.7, 9.75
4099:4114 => 0.5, 9.94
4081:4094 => -0.8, 10.9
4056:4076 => -0.1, 10.4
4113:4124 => 0.0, 10.3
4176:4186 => 0.7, 9.64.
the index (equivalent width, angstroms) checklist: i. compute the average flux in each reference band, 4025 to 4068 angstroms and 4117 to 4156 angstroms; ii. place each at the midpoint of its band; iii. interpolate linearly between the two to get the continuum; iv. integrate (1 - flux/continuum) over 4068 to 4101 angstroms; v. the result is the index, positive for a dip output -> -1.1 angstroms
